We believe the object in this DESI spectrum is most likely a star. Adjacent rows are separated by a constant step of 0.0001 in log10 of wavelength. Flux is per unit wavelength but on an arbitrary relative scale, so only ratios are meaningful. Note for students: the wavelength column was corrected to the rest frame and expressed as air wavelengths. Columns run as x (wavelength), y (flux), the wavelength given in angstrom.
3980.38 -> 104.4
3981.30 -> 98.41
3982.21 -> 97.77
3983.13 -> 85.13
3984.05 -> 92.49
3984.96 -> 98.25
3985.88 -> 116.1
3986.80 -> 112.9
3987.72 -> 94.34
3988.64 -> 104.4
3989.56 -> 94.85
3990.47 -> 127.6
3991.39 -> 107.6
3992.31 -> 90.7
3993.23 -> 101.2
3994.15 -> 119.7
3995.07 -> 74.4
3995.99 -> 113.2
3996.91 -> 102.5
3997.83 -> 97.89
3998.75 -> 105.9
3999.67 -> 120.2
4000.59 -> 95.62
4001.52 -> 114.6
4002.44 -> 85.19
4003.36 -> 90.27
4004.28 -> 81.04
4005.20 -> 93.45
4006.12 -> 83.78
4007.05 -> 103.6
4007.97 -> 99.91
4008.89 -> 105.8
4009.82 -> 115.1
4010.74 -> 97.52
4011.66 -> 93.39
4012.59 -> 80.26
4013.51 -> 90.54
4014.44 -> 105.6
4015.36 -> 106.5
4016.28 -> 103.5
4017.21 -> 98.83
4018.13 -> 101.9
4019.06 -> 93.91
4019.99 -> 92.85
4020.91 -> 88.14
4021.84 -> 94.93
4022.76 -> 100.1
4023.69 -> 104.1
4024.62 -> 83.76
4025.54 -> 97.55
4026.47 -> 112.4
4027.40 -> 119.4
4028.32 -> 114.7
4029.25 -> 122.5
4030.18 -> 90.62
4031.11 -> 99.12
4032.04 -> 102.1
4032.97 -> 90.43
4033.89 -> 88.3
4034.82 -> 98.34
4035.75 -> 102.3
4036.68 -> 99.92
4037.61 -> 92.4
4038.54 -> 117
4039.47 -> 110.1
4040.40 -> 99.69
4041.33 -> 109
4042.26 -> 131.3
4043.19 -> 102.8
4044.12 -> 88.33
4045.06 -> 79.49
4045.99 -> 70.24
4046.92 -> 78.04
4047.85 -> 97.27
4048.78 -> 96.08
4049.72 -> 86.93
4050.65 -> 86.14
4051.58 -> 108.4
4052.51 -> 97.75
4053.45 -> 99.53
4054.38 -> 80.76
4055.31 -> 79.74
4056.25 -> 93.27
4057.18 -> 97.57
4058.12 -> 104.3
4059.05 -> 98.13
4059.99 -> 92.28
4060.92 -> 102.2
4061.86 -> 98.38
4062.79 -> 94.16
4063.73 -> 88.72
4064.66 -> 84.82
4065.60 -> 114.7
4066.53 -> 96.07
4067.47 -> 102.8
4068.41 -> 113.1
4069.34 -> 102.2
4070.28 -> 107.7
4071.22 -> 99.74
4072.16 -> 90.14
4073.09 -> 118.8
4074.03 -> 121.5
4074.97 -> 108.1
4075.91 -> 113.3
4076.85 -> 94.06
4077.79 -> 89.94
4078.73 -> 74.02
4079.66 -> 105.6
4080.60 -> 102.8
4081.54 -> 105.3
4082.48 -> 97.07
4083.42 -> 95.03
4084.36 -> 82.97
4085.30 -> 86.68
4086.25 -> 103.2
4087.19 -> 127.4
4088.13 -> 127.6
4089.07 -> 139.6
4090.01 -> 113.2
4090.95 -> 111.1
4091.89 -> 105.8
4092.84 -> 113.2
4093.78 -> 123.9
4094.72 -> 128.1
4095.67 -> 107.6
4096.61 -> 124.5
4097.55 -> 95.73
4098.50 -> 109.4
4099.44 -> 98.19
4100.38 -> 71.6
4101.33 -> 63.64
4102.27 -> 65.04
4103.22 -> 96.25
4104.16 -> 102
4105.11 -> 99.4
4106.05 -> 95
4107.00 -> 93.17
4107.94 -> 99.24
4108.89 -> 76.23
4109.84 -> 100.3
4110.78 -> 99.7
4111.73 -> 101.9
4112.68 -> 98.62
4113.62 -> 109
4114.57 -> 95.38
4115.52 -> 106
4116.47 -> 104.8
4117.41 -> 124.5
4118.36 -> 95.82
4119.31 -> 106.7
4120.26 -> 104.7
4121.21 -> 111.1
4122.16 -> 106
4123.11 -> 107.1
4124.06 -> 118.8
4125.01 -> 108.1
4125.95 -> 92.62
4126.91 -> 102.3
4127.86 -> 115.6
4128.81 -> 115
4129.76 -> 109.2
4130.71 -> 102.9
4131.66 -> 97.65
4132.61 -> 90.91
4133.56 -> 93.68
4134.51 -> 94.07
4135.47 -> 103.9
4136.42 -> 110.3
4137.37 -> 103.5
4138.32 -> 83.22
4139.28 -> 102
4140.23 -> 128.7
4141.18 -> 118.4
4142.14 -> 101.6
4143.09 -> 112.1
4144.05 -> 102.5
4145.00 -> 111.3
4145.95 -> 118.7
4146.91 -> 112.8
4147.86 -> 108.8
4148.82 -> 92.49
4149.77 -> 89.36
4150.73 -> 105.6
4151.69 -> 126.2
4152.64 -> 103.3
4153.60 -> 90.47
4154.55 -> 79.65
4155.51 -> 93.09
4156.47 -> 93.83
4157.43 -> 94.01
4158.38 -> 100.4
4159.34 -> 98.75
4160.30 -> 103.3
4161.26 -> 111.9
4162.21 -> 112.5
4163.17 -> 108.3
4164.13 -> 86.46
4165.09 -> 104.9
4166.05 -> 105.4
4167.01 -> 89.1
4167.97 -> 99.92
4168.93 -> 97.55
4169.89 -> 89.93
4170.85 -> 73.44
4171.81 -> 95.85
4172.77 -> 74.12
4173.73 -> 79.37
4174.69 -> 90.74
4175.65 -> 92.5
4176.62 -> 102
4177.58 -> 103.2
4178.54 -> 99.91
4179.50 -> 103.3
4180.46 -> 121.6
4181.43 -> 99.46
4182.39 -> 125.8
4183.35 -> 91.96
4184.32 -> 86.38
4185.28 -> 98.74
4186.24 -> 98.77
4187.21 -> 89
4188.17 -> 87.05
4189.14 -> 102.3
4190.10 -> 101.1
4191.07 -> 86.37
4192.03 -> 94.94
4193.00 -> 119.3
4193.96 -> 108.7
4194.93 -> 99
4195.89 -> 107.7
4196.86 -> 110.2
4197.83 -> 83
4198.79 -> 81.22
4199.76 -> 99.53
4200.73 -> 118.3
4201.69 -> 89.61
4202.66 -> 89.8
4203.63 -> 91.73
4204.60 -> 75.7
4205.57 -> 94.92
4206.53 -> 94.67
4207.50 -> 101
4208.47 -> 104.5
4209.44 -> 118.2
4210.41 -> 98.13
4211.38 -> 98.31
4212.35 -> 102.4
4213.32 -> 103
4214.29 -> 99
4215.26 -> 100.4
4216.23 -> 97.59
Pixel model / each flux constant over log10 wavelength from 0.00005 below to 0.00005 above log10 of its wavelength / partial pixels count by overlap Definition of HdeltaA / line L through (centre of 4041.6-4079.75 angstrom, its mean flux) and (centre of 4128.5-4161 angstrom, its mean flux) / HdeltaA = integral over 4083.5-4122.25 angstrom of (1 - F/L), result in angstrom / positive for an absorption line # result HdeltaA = -1.1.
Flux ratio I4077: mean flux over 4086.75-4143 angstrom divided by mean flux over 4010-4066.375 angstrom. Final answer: 1.1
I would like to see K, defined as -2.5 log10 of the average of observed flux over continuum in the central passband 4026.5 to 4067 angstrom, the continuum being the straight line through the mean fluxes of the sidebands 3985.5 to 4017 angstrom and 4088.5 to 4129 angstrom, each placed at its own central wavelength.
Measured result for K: 0.044 mag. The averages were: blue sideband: 101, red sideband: 104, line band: 97.9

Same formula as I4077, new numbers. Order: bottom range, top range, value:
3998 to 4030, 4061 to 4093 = 1.04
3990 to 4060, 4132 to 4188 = 1.01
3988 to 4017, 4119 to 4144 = 1.05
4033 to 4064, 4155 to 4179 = 1.00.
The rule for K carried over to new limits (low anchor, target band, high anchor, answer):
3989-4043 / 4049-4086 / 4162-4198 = 0.024 mag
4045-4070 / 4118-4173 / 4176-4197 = -0.030 mag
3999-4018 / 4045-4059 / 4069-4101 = 0.130 mag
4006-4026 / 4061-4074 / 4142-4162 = -0.023 mag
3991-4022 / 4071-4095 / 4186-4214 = -0.089 mag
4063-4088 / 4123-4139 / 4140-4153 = 0.048 mag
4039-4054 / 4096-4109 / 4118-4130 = 0.126 mag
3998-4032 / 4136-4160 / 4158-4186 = -0.052 mag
